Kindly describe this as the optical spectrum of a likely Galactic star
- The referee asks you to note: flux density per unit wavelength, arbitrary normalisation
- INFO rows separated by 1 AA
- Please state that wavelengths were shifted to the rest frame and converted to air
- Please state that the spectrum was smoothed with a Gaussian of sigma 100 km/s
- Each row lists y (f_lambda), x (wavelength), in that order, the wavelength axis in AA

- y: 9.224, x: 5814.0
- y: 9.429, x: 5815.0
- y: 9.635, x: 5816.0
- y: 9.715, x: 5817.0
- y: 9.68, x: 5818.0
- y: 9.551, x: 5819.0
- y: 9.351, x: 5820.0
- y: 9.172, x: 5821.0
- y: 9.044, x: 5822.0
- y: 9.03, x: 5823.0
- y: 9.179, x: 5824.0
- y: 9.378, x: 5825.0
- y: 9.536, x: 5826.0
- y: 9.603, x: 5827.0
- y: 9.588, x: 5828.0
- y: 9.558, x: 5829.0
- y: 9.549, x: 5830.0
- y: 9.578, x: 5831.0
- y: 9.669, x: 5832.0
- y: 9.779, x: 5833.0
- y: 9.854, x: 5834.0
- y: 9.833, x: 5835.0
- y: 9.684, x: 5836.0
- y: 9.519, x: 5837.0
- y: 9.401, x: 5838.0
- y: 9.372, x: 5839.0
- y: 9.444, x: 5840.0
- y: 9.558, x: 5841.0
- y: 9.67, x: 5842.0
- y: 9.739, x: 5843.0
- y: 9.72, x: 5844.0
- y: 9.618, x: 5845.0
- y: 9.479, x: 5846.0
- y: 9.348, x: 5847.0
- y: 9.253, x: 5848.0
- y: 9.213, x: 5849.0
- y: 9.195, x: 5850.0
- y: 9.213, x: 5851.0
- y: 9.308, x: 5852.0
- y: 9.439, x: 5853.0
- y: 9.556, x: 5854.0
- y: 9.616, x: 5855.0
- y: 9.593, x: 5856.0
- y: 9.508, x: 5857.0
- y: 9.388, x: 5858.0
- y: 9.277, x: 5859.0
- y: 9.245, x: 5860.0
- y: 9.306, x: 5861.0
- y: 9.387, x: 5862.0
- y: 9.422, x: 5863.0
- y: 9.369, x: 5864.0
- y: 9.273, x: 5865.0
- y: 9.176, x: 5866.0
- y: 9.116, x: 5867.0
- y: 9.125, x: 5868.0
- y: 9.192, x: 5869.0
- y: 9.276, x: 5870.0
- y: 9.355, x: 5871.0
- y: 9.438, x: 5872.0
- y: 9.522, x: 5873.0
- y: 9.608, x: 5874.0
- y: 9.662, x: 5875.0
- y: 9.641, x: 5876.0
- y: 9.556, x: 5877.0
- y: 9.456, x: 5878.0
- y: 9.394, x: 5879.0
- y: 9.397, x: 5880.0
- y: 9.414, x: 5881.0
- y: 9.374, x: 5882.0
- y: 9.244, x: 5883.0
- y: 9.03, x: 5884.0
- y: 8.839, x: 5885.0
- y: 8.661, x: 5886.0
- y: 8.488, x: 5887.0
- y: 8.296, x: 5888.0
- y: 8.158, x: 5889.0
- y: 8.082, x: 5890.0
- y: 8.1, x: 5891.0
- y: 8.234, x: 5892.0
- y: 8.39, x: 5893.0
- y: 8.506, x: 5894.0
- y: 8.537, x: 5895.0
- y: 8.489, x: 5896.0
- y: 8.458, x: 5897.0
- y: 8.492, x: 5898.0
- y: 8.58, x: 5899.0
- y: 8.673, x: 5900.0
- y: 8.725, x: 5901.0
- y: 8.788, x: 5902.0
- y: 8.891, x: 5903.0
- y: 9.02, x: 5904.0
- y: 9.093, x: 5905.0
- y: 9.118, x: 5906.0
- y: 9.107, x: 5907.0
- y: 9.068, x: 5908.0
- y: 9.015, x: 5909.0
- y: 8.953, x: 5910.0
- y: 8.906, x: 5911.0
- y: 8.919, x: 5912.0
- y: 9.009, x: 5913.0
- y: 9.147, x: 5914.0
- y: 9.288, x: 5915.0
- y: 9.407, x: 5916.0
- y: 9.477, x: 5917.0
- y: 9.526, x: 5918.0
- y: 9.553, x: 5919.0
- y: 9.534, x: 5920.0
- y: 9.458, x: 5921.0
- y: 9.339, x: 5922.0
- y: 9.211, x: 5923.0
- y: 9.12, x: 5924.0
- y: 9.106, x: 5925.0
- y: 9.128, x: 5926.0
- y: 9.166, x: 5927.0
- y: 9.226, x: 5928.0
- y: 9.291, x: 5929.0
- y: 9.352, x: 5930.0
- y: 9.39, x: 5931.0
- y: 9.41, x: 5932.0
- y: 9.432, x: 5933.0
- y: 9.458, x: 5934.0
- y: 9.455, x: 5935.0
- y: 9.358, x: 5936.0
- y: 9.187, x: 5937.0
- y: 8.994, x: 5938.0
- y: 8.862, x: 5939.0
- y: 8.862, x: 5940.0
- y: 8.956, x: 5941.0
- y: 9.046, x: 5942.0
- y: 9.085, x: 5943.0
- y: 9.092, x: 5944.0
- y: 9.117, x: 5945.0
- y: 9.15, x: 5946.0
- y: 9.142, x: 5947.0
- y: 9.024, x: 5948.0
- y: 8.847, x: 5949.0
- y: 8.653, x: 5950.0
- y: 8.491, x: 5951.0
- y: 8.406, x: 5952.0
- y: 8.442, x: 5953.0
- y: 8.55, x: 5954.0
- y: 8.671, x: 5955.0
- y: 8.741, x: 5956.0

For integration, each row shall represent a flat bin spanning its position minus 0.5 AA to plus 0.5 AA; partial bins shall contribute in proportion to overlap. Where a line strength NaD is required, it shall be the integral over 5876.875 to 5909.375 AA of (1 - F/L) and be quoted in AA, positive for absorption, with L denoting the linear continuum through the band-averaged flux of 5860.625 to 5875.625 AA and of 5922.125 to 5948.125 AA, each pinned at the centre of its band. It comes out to 1.7 AA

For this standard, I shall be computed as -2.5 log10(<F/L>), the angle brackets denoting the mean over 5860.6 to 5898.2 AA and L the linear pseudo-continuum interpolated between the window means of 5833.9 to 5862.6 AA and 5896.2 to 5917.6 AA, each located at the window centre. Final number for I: 0.02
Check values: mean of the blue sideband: 9.47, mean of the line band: 9.02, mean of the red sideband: 8.95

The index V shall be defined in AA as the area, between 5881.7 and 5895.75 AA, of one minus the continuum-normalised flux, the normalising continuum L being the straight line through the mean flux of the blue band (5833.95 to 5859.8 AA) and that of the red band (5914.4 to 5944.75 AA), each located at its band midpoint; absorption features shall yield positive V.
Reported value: 1.2 AA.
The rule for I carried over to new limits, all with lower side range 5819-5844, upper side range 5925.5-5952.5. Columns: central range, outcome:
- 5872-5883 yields -0.02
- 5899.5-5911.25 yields 0.03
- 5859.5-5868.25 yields 0.01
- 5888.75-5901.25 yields 0.10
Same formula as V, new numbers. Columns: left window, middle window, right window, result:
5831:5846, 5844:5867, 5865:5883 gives 0.3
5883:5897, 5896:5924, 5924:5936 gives -0.5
